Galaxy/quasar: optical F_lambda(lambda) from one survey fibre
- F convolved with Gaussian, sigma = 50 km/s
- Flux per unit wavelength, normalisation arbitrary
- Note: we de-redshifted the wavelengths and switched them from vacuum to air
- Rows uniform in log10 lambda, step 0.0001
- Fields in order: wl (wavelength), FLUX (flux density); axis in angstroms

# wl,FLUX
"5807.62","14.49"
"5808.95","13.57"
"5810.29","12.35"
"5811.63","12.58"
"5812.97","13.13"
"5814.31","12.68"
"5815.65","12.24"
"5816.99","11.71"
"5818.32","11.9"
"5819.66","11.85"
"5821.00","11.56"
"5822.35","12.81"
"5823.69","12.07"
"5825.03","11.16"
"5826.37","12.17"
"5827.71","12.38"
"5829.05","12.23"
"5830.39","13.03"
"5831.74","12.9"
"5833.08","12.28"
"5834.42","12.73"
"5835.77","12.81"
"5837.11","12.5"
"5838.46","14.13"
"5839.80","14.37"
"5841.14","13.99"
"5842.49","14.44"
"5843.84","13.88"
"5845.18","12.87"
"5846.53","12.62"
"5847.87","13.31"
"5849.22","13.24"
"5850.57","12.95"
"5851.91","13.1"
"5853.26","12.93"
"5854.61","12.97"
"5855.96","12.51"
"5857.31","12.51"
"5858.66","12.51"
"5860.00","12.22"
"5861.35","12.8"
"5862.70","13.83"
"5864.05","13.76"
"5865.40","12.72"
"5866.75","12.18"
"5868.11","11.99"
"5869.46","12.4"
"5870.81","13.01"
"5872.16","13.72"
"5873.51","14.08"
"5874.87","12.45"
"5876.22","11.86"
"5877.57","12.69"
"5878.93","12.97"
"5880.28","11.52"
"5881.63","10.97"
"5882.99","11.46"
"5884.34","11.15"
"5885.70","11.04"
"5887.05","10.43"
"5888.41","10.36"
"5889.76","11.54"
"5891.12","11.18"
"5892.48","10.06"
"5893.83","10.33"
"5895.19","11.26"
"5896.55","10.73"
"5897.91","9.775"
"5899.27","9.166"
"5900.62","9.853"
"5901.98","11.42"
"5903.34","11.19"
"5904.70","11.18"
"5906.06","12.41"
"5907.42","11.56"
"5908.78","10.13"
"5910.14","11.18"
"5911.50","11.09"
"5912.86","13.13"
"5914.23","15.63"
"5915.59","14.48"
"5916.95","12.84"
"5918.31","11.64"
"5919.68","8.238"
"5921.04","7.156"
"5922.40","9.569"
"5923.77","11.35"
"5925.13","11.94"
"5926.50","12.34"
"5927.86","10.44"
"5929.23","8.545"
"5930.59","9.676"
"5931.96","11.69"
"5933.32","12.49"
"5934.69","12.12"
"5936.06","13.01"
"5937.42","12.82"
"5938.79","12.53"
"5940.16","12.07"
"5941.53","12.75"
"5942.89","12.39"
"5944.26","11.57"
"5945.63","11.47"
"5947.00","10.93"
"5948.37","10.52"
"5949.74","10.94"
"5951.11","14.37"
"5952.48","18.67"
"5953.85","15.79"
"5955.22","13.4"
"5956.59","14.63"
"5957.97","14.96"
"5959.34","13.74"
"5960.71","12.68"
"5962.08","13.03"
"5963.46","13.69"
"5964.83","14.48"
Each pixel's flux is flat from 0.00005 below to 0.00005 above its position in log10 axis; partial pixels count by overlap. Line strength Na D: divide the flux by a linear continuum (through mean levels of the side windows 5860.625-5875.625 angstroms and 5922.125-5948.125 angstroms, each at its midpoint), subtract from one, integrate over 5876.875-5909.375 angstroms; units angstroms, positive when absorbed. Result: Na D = 3.8 angstroms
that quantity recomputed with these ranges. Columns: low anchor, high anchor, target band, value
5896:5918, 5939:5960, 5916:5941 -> 2.5 angstroms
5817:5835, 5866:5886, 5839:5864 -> -1.9 angstroms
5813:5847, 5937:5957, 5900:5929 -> 3.5 angstroms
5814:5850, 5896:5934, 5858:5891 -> -0.9 angstroms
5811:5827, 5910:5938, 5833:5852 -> -2.1 angstroms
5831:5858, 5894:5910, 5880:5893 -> 0.5 angstroms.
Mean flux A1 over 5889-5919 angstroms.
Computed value 11.4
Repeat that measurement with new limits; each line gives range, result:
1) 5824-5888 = 12.7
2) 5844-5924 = 11.9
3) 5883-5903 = 10.6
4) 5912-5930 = 11.3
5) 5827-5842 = 13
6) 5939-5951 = 11.8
